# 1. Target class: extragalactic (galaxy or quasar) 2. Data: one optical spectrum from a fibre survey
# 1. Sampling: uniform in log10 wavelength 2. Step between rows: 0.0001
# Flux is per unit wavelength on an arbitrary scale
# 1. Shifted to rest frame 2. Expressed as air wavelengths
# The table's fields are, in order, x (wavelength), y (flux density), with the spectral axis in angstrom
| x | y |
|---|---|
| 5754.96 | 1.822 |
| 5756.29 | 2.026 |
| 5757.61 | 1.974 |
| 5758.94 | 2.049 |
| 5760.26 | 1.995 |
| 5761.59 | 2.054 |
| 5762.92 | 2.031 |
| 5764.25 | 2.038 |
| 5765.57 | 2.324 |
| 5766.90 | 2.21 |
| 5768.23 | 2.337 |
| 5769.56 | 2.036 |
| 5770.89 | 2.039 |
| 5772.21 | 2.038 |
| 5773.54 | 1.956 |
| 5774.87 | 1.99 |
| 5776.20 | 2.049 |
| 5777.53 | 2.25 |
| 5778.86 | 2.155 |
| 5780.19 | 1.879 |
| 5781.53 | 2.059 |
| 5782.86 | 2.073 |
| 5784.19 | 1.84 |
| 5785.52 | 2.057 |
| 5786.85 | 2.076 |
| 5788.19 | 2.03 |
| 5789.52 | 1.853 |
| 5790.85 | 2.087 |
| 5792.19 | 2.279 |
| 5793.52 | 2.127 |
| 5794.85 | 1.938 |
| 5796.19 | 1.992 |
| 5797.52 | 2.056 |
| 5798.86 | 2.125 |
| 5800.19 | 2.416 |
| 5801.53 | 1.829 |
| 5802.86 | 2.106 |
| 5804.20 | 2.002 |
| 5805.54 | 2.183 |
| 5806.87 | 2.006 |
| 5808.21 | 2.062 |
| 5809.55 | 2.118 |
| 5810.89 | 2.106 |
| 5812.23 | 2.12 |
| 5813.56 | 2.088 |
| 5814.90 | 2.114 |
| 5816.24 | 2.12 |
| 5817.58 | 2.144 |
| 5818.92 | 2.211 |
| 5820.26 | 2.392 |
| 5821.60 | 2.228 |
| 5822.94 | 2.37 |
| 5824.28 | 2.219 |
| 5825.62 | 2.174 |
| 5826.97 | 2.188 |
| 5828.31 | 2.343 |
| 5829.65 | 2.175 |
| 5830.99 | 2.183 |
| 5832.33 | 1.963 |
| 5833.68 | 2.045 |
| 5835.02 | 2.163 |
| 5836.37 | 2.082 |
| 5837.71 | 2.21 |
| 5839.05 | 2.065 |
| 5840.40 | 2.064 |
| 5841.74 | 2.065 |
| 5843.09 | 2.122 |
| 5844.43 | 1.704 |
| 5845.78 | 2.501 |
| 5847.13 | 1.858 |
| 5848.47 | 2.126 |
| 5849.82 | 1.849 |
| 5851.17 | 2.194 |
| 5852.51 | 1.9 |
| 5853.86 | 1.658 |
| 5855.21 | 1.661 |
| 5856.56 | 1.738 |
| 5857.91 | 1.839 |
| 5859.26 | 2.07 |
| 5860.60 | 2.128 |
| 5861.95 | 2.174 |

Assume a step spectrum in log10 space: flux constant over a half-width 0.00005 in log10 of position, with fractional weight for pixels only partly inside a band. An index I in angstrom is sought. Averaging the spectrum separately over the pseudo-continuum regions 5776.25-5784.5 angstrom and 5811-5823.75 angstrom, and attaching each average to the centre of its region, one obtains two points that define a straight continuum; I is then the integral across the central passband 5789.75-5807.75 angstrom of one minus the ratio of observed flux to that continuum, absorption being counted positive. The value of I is 0.3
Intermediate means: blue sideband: 2.05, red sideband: 2.2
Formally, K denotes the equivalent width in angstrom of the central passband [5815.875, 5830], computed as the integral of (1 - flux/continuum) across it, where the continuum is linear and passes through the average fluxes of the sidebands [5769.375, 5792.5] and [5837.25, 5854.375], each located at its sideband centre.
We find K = -1.4 angstrom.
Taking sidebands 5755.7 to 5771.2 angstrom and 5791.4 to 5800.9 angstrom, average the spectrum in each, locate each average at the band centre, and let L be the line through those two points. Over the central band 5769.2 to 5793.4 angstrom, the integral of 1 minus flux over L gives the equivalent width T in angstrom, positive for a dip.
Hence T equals 0.8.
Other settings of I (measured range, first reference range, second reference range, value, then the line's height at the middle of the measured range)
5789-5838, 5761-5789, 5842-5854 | -2.2 angstrom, 2.04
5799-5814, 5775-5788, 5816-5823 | 0.5 angstrom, 2.17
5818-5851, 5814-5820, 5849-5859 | -2.1 angstrom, 2.01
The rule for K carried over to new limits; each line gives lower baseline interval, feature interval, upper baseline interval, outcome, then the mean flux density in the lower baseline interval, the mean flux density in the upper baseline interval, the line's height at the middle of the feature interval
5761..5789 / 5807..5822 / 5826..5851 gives -0.4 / 2.07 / 2.1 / 2.09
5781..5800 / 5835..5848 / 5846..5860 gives -1.0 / 2.05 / 1.91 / 1.94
